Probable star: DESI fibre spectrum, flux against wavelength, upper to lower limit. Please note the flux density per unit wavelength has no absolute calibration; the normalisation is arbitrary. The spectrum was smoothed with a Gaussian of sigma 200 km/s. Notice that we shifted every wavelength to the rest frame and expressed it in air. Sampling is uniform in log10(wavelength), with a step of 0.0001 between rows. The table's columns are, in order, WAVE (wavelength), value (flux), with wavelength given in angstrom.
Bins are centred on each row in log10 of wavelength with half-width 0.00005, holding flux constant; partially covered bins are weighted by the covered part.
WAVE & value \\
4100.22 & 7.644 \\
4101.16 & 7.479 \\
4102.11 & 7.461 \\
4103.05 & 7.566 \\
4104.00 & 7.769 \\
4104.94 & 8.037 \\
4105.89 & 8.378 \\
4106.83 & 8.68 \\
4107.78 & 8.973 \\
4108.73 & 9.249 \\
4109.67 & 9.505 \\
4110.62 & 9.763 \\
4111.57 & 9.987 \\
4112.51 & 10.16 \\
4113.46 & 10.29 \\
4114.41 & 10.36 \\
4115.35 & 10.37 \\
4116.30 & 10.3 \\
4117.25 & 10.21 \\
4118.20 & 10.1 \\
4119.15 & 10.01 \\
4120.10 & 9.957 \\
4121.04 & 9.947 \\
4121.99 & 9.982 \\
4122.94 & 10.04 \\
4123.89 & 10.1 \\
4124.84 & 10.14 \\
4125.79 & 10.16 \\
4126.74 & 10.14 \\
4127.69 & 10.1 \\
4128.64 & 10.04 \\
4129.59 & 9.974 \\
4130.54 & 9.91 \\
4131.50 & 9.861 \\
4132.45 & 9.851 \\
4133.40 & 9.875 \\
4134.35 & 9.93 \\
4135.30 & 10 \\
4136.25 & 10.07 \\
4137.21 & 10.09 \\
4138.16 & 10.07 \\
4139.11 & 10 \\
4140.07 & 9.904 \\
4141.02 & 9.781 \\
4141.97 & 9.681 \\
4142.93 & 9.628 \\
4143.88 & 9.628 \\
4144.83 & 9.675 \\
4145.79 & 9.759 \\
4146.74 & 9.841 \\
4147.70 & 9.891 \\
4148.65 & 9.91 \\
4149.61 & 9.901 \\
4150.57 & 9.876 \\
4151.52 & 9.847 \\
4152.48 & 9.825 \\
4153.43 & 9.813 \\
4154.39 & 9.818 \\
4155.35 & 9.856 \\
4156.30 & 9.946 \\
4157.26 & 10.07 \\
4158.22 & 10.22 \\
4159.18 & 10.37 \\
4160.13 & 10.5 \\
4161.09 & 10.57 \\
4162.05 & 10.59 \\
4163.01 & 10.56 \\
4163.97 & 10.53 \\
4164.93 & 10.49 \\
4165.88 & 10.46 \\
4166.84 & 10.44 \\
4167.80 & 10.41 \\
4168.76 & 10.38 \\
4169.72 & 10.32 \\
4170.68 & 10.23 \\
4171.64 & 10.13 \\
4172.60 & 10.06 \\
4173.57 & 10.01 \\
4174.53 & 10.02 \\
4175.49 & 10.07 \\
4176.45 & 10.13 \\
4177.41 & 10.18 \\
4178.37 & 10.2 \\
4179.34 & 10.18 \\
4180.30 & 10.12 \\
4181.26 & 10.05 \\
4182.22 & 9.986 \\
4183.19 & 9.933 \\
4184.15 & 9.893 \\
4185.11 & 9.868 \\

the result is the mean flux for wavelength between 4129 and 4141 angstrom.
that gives 9.95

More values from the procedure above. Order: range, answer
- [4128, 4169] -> 10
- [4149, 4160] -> 9.97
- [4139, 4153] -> 9.81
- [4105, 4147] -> 9.86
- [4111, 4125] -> 10.1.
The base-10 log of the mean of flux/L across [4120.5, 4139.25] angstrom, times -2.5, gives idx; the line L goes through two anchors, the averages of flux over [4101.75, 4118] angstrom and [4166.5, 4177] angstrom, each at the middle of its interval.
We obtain -0.05 mag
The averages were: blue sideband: 9.27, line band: 10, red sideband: 10.2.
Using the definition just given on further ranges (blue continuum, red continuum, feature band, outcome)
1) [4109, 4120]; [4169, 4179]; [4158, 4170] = -0.036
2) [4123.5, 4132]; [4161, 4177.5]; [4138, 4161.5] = 0.027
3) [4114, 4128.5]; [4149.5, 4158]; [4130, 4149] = 0.014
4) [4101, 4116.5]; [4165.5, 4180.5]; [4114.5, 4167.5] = -0.045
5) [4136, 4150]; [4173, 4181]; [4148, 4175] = -0.021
